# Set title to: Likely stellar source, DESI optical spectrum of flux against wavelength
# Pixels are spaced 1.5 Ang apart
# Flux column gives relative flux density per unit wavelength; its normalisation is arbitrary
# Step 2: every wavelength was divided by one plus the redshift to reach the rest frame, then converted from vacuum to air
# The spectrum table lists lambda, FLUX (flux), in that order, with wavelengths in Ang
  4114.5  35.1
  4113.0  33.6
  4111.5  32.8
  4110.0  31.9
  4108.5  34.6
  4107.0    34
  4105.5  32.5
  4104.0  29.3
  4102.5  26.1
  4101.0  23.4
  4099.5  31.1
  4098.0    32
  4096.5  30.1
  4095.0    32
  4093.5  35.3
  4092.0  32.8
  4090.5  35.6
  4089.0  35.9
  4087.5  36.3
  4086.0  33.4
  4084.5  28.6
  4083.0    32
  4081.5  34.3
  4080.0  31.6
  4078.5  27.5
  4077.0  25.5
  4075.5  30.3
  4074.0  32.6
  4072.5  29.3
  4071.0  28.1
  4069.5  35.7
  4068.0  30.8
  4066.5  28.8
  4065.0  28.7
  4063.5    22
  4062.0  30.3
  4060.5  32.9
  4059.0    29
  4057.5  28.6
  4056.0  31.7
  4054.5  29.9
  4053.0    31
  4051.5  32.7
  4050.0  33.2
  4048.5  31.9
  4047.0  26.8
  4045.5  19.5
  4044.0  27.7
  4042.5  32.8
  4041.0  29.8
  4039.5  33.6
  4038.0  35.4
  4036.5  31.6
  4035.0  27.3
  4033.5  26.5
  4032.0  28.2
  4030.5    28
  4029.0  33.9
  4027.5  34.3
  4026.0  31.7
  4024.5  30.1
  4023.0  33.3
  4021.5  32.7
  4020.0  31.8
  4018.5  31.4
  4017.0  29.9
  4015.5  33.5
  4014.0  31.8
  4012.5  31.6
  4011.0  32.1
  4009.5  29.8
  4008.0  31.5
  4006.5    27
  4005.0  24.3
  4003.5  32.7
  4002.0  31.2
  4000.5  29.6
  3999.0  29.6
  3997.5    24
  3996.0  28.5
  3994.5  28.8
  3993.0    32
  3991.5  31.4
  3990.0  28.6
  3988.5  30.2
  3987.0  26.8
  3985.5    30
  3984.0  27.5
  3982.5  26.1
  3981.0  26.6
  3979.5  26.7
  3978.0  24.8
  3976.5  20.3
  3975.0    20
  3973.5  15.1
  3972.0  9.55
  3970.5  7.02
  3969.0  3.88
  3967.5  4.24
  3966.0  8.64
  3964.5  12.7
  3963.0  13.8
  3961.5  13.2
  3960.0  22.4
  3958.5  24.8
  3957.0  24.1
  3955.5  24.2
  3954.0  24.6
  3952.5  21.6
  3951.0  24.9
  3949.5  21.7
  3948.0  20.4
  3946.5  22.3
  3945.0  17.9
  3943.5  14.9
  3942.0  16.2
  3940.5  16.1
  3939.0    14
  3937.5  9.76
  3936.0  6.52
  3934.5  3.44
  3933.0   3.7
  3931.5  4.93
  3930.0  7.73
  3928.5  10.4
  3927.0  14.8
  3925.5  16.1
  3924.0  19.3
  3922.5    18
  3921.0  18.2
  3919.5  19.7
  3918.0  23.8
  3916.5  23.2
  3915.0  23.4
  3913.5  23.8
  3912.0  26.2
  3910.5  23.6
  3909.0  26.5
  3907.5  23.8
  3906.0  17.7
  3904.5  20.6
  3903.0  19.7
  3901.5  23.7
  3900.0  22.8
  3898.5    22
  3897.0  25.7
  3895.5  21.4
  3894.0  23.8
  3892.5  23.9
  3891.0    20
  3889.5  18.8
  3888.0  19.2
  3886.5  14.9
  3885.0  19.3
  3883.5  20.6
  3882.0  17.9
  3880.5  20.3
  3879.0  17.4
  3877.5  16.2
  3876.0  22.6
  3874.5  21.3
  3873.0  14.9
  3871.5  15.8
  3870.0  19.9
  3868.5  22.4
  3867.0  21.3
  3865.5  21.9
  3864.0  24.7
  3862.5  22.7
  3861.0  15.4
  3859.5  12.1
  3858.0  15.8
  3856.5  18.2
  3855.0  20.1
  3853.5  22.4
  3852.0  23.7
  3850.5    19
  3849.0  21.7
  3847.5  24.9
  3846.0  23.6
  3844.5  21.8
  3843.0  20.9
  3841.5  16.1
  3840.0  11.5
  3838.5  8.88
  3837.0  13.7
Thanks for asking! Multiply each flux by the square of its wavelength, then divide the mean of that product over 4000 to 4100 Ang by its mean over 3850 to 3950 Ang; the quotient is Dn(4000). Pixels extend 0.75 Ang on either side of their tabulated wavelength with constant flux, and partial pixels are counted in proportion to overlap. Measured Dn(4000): 1.78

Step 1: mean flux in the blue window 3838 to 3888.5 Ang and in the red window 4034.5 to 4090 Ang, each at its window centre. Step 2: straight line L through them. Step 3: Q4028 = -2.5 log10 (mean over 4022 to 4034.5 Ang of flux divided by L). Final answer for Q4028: -0.08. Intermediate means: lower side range 19.1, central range 30.7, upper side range 30.5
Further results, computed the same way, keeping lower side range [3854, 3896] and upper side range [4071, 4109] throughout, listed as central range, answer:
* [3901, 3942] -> 0.27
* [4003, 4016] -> -0.13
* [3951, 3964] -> 0.14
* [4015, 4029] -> -0.17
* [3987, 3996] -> -0.15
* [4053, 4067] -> 0.02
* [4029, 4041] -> -0.07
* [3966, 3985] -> 0.40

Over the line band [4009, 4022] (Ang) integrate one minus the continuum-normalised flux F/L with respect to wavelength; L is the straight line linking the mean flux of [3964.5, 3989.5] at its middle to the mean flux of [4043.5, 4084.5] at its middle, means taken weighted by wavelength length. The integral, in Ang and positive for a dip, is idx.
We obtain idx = -4.3 Ang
